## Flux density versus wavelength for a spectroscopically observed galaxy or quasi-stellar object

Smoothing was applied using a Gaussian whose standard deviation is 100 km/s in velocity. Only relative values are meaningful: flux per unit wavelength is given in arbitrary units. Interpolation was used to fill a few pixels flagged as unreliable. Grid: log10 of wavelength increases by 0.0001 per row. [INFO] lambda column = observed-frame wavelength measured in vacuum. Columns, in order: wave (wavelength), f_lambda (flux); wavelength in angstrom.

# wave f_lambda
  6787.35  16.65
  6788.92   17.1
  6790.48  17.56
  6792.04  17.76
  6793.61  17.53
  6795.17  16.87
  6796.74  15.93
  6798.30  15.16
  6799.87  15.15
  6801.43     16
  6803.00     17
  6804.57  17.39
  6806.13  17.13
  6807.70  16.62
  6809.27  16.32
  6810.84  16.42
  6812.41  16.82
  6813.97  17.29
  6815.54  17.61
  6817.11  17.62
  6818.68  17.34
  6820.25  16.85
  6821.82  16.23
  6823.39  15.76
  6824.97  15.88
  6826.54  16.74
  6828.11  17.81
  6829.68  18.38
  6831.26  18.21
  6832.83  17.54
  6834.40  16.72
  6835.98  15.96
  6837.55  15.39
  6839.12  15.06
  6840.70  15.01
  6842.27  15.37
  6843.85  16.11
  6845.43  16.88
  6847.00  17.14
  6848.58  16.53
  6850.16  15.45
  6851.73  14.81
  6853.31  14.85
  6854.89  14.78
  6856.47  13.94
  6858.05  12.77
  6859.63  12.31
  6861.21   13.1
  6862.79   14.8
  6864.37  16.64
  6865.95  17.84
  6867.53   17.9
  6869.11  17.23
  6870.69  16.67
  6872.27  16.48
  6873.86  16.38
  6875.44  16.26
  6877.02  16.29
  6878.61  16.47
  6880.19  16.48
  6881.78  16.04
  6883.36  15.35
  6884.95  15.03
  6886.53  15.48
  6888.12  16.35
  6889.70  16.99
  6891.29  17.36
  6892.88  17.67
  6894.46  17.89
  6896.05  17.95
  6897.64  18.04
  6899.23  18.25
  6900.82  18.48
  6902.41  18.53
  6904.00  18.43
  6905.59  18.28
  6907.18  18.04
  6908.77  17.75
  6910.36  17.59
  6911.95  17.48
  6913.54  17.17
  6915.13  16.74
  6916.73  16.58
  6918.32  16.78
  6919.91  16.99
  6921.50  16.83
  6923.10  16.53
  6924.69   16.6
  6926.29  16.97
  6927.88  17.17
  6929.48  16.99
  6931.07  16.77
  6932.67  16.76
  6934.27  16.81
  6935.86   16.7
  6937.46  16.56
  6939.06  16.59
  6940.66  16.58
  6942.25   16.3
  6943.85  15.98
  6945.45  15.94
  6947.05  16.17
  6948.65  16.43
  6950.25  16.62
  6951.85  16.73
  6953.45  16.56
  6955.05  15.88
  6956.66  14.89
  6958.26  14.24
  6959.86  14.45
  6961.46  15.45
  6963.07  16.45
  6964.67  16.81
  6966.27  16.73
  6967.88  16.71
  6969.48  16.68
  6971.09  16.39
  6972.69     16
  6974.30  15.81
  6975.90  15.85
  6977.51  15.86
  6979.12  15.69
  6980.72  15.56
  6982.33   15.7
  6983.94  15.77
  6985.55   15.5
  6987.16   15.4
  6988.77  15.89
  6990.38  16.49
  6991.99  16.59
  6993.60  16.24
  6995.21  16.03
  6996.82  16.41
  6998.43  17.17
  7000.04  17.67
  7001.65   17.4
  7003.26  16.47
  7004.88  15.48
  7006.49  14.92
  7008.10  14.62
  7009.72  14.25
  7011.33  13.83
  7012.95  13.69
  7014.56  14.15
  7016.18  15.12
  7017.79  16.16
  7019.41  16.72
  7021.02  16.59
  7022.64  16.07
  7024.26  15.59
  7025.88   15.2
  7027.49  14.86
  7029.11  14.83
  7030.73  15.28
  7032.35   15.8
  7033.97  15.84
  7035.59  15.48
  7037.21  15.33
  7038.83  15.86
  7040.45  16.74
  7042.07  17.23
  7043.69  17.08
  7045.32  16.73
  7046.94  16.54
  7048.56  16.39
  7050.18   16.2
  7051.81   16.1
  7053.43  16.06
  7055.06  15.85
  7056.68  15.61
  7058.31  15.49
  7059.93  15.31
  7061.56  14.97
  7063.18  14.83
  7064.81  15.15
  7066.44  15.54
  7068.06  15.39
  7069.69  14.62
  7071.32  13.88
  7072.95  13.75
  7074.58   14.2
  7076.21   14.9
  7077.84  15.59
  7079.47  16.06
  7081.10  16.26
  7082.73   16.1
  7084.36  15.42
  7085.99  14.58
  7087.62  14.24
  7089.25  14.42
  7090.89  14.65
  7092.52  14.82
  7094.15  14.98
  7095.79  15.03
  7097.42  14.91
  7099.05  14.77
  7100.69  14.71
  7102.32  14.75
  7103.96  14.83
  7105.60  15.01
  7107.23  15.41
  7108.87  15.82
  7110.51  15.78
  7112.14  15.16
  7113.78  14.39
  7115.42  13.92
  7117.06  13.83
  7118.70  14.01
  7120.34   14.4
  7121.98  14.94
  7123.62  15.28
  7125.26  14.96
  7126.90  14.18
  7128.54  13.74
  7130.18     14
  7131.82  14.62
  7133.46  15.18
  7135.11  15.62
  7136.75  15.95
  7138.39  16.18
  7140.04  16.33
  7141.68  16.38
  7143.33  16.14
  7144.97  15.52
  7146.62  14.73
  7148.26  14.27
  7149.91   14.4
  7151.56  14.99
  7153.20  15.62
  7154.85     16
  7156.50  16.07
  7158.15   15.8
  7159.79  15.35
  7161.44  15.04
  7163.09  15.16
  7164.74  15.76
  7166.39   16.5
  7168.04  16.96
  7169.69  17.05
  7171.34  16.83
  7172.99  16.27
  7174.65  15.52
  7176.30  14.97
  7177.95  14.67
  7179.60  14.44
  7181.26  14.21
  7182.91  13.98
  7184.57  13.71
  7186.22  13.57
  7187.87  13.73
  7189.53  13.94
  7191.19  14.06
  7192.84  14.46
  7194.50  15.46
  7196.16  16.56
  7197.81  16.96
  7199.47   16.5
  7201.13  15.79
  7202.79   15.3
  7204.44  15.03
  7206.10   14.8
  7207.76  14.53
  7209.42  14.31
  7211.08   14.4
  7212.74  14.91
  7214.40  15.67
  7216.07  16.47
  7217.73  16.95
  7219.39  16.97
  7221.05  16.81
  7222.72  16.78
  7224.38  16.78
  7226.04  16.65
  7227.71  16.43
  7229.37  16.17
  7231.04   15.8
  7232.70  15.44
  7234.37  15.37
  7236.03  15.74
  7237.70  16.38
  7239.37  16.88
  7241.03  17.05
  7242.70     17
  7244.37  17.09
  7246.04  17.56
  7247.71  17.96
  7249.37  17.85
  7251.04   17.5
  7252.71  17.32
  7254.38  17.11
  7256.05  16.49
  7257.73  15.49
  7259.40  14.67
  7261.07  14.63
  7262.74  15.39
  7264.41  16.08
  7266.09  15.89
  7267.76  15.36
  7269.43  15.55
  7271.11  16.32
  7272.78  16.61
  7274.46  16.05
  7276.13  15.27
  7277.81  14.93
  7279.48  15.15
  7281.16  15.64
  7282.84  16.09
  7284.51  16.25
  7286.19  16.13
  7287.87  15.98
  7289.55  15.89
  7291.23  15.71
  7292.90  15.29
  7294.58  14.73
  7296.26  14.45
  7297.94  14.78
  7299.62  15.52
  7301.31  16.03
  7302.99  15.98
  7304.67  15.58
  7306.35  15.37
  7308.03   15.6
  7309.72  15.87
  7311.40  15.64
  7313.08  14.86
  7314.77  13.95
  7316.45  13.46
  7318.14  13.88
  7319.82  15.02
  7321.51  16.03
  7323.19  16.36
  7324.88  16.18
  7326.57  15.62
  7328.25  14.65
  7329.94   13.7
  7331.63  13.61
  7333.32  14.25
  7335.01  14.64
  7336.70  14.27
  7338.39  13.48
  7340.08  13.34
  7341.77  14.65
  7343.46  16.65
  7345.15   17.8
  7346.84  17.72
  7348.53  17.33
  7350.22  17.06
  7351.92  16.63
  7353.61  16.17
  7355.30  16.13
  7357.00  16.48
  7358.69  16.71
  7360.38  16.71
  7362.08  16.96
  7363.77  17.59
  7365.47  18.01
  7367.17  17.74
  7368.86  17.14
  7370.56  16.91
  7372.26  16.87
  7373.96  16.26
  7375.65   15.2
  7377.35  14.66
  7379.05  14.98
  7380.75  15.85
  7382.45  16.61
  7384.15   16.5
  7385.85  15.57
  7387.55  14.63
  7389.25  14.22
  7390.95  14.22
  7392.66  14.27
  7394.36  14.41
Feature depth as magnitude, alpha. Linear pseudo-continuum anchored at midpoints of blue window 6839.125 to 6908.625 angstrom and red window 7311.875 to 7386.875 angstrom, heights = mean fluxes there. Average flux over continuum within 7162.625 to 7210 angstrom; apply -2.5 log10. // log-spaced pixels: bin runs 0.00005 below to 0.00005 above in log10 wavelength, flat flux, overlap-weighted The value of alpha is 0.05 mag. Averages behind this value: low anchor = 16.3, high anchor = 15.8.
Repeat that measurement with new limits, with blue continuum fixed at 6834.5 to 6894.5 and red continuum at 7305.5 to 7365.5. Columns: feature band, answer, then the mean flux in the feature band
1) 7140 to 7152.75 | 0.03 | 15.3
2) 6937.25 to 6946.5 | -0.03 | 16.3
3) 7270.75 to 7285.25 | -0.01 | 15.8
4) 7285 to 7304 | 0.01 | 15.5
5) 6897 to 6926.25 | -0.11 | 17.5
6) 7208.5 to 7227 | -0.03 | 16.1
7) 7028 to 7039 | 0.02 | 15.4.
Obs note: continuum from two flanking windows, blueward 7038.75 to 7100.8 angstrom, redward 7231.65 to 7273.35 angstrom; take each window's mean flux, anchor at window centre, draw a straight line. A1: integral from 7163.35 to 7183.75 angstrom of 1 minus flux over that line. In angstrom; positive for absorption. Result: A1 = 0.5 angstrom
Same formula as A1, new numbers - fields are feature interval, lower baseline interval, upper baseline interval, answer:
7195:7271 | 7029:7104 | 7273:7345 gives -4.4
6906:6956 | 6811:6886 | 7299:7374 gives -2.2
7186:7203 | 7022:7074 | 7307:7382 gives 0.5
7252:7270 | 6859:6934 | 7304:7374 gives 0.2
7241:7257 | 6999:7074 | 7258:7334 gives -2.0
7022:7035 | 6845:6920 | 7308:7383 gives 0.7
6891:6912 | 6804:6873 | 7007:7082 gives -2.7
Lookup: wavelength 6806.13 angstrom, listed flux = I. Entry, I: 17.13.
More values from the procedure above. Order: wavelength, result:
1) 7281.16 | 15.64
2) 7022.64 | 16.07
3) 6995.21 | 16.03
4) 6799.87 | 15.15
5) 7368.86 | 17.14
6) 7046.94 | 16.54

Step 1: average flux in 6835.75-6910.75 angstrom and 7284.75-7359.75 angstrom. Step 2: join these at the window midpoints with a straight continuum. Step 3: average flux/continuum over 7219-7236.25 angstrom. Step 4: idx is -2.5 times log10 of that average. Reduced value -0.04 mag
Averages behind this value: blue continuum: 16.3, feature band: 16.3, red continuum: 15.4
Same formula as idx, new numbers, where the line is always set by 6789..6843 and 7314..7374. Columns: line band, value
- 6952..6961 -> 0.077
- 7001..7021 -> 0.075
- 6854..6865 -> 0.184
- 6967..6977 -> 0.013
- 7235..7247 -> -0.053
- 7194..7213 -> 0.045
